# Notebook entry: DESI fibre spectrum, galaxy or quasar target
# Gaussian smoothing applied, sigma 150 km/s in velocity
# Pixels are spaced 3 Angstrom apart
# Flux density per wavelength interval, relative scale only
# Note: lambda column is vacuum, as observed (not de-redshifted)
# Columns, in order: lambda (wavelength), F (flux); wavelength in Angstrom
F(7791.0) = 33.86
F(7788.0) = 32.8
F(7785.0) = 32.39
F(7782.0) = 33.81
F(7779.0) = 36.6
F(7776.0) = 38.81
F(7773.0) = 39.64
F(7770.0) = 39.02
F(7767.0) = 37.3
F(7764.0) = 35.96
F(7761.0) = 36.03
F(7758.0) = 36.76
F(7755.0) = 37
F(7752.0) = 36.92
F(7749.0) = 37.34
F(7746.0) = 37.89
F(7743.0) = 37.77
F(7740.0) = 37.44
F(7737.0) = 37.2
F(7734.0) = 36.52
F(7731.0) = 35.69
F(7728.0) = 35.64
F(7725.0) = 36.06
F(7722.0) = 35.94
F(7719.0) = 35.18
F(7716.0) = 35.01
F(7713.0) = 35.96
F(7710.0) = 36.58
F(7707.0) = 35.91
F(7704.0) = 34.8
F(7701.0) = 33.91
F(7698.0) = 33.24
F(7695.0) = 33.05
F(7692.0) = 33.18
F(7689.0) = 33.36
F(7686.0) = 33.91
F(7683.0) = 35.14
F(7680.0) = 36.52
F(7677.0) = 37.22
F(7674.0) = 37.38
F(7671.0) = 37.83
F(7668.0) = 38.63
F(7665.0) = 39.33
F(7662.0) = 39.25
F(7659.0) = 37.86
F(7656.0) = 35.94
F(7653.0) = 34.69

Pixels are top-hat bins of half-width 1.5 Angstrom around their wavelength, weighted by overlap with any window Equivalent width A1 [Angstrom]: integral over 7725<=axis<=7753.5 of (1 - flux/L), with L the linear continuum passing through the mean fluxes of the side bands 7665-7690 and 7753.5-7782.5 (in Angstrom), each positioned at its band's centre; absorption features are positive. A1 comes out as 0.1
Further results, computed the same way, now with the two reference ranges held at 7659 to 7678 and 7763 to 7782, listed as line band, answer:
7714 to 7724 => 0.7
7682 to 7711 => 2.9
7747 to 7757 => 0.2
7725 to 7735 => 0.5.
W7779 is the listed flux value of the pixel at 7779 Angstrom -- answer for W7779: 36.6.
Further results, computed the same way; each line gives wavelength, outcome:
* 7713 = 35.96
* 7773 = 39.64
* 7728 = 35.64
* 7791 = 33.86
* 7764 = 35.96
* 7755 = 37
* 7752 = 36.92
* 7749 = 37.34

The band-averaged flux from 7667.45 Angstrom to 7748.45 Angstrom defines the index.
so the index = 35.8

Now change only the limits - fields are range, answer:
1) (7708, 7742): 36.1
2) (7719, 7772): 36.8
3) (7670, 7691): 35.8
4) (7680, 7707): 34.1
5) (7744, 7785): 37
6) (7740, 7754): 37.5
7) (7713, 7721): 35.3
